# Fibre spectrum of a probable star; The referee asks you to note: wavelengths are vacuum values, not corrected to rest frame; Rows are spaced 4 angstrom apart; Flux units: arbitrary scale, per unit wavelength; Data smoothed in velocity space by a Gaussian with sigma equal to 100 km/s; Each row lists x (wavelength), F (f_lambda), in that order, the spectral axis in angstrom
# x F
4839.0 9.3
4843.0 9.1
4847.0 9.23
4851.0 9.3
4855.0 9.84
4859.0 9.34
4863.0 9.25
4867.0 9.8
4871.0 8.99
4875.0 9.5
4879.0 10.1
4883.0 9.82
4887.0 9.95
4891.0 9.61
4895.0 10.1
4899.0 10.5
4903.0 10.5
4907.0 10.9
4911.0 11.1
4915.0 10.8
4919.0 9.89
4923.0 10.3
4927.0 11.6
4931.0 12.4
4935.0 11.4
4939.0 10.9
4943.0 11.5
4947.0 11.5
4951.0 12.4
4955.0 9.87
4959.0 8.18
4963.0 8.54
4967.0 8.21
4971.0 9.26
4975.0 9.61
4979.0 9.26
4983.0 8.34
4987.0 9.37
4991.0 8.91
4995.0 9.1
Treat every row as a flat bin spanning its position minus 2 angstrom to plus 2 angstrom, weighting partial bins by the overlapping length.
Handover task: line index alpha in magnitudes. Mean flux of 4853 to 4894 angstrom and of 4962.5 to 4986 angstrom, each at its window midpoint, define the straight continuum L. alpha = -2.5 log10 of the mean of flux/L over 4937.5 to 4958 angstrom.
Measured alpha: -0.21 mag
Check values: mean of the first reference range 9.63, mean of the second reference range 8.91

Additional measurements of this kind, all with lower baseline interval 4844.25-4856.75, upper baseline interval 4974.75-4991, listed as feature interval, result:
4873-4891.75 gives -0.05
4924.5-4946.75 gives -0.25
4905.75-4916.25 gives -0.18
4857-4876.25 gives 0.00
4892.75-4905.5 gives -0.12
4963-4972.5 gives 0.05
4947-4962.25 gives -0.12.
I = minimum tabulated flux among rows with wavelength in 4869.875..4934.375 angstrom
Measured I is 8.99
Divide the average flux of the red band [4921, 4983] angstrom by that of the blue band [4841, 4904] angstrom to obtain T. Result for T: 1.1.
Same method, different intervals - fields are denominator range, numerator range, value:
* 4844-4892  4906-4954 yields 1.17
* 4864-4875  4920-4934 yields 1.20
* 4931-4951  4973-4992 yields 0.79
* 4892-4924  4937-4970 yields 0.96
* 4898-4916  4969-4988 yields 0.85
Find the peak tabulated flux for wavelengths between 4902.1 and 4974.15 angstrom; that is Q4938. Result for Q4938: 12.4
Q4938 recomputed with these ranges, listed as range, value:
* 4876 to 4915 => 11.1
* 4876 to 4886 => 10.1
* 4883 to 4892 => 9.95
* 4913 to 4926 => 10.8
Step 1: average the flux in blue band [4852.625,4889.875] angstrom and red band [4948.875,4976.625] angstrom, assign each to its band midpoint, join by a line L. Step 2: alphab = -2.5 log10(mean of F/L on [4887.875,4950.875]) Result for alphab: -0.15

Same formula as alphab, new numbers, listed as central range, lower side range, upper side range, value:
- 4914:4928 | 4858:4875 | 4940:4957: 0.008 mag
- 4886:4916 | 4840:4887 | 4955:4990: -0.126 mag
